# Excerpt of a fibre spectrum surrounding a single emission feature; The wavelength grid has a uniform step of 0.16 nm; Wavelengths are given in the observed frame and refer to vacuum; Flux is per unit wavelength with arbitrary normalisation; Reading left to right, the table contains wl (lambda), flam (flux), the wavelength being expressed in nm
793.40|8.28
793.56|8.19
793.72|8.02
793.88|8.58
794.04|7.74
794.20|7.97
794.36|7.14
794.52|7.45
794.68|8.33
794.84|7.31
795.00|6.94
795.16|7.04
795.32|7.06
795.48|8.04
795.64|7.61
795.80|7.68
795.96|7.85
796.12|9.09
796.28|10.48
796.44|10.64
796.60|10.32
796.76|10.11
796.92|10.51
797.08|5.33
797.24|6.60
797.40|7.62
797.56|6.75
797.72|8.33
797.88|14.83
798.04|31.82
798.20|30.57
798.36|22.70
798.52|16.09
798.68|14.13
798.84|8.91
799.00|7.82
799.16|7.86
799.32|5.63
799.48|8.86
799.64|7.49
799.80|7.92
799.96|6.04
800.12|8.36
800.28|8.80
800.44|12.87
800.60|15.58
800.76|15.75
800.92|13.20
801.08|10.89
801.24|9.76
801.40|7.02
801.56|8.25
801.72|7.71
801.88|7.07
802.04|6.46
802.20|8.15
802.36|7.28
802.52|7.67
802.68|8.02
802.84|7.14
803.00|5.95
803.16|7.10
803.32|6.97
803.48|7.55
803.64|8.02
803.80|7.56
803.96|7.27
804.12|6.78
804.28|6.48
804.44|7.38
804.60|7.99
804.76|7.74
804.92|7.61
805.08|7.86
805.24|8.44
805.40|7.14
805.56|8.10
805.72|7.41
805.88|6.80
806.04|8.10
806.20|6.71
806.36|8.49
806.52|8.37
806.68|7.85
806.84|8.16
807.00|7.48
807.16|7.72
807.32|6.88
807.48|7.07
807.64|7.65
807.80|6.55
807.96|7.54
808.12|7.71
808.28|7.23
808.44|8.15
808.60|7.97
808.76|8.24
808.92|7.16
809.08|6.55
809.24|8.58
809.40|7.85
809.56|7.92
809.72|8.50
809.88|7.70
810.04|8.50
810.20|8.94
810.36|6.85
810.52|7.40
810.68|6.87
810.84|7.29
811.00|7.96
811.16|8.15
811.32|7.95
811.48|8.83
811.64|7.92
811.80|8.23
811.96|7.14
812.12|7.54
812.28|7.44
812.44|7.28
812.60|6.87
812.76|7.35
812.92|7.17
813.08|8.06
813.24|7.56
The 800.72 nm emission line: [N II]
